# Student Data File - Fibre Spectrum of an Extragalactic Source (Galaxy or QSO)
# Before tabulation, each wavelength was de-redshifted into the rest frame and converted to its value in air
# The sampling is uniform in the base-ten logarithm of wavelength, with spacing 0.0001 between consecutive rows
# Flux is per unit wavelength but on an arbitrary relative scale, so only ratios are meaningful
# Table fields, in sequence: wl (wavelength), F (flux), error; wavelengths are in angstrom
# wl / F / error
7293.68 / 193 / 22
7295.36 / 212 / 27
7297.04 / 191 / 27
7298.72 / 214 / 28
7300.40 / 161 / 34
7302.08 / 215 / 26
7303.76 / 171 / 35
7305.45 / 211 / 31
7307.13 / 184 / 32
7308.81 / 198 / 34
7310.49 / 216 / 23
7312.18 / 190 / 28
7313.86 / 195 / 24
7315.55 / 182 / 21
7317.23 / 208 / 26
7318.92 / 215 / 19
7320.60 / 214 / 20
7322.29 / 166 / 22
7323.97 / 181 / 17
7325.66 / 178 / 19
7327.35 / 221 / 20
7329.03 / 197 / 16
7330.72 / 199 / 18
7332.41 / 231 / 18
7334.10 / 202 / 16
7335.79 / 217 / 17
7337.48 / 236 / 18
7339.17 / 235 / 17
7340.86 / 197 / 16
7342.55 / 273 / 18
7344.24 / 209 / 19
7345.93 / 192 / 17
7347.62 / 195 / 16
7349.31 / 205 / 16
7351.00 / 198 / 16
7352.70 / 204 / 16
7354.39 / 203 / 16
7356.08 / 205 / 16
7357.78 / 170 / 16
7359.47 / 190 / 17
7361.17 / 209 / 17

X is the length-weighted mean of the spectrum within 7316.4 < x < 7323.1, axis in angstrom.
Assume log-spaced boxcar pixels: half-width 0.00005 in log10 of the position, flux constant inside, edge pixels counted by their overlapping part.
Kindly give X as 201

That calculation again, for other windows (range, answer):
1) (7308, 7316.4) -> 196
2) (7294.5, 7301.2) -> 195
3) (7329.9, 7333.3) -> 215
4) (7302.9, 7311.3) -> 196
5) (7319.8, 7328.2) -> 192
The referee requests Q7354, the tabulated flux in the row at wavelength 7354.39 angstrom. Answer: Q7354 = 203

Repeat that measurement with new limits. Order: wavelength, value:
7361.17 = 209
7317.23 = 208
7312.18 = 190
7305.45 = 211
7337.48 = 236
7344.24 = 209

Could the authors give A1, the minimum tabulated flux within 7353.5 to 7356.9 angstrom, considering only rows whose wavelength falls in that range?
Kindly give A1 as 203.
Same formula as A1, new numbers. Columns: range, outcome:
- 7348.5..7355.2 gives 198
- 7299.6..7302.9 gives 161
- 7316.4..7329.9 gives 166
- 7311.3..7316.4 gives 182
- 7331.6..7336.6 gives 202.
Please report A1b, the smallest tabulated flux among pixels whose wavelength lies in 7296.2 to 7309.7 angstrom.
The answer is 161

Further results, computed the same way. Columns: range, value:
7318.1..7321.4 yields 214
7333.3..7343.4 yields 197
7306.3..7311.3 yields 184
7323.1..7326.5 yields 178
